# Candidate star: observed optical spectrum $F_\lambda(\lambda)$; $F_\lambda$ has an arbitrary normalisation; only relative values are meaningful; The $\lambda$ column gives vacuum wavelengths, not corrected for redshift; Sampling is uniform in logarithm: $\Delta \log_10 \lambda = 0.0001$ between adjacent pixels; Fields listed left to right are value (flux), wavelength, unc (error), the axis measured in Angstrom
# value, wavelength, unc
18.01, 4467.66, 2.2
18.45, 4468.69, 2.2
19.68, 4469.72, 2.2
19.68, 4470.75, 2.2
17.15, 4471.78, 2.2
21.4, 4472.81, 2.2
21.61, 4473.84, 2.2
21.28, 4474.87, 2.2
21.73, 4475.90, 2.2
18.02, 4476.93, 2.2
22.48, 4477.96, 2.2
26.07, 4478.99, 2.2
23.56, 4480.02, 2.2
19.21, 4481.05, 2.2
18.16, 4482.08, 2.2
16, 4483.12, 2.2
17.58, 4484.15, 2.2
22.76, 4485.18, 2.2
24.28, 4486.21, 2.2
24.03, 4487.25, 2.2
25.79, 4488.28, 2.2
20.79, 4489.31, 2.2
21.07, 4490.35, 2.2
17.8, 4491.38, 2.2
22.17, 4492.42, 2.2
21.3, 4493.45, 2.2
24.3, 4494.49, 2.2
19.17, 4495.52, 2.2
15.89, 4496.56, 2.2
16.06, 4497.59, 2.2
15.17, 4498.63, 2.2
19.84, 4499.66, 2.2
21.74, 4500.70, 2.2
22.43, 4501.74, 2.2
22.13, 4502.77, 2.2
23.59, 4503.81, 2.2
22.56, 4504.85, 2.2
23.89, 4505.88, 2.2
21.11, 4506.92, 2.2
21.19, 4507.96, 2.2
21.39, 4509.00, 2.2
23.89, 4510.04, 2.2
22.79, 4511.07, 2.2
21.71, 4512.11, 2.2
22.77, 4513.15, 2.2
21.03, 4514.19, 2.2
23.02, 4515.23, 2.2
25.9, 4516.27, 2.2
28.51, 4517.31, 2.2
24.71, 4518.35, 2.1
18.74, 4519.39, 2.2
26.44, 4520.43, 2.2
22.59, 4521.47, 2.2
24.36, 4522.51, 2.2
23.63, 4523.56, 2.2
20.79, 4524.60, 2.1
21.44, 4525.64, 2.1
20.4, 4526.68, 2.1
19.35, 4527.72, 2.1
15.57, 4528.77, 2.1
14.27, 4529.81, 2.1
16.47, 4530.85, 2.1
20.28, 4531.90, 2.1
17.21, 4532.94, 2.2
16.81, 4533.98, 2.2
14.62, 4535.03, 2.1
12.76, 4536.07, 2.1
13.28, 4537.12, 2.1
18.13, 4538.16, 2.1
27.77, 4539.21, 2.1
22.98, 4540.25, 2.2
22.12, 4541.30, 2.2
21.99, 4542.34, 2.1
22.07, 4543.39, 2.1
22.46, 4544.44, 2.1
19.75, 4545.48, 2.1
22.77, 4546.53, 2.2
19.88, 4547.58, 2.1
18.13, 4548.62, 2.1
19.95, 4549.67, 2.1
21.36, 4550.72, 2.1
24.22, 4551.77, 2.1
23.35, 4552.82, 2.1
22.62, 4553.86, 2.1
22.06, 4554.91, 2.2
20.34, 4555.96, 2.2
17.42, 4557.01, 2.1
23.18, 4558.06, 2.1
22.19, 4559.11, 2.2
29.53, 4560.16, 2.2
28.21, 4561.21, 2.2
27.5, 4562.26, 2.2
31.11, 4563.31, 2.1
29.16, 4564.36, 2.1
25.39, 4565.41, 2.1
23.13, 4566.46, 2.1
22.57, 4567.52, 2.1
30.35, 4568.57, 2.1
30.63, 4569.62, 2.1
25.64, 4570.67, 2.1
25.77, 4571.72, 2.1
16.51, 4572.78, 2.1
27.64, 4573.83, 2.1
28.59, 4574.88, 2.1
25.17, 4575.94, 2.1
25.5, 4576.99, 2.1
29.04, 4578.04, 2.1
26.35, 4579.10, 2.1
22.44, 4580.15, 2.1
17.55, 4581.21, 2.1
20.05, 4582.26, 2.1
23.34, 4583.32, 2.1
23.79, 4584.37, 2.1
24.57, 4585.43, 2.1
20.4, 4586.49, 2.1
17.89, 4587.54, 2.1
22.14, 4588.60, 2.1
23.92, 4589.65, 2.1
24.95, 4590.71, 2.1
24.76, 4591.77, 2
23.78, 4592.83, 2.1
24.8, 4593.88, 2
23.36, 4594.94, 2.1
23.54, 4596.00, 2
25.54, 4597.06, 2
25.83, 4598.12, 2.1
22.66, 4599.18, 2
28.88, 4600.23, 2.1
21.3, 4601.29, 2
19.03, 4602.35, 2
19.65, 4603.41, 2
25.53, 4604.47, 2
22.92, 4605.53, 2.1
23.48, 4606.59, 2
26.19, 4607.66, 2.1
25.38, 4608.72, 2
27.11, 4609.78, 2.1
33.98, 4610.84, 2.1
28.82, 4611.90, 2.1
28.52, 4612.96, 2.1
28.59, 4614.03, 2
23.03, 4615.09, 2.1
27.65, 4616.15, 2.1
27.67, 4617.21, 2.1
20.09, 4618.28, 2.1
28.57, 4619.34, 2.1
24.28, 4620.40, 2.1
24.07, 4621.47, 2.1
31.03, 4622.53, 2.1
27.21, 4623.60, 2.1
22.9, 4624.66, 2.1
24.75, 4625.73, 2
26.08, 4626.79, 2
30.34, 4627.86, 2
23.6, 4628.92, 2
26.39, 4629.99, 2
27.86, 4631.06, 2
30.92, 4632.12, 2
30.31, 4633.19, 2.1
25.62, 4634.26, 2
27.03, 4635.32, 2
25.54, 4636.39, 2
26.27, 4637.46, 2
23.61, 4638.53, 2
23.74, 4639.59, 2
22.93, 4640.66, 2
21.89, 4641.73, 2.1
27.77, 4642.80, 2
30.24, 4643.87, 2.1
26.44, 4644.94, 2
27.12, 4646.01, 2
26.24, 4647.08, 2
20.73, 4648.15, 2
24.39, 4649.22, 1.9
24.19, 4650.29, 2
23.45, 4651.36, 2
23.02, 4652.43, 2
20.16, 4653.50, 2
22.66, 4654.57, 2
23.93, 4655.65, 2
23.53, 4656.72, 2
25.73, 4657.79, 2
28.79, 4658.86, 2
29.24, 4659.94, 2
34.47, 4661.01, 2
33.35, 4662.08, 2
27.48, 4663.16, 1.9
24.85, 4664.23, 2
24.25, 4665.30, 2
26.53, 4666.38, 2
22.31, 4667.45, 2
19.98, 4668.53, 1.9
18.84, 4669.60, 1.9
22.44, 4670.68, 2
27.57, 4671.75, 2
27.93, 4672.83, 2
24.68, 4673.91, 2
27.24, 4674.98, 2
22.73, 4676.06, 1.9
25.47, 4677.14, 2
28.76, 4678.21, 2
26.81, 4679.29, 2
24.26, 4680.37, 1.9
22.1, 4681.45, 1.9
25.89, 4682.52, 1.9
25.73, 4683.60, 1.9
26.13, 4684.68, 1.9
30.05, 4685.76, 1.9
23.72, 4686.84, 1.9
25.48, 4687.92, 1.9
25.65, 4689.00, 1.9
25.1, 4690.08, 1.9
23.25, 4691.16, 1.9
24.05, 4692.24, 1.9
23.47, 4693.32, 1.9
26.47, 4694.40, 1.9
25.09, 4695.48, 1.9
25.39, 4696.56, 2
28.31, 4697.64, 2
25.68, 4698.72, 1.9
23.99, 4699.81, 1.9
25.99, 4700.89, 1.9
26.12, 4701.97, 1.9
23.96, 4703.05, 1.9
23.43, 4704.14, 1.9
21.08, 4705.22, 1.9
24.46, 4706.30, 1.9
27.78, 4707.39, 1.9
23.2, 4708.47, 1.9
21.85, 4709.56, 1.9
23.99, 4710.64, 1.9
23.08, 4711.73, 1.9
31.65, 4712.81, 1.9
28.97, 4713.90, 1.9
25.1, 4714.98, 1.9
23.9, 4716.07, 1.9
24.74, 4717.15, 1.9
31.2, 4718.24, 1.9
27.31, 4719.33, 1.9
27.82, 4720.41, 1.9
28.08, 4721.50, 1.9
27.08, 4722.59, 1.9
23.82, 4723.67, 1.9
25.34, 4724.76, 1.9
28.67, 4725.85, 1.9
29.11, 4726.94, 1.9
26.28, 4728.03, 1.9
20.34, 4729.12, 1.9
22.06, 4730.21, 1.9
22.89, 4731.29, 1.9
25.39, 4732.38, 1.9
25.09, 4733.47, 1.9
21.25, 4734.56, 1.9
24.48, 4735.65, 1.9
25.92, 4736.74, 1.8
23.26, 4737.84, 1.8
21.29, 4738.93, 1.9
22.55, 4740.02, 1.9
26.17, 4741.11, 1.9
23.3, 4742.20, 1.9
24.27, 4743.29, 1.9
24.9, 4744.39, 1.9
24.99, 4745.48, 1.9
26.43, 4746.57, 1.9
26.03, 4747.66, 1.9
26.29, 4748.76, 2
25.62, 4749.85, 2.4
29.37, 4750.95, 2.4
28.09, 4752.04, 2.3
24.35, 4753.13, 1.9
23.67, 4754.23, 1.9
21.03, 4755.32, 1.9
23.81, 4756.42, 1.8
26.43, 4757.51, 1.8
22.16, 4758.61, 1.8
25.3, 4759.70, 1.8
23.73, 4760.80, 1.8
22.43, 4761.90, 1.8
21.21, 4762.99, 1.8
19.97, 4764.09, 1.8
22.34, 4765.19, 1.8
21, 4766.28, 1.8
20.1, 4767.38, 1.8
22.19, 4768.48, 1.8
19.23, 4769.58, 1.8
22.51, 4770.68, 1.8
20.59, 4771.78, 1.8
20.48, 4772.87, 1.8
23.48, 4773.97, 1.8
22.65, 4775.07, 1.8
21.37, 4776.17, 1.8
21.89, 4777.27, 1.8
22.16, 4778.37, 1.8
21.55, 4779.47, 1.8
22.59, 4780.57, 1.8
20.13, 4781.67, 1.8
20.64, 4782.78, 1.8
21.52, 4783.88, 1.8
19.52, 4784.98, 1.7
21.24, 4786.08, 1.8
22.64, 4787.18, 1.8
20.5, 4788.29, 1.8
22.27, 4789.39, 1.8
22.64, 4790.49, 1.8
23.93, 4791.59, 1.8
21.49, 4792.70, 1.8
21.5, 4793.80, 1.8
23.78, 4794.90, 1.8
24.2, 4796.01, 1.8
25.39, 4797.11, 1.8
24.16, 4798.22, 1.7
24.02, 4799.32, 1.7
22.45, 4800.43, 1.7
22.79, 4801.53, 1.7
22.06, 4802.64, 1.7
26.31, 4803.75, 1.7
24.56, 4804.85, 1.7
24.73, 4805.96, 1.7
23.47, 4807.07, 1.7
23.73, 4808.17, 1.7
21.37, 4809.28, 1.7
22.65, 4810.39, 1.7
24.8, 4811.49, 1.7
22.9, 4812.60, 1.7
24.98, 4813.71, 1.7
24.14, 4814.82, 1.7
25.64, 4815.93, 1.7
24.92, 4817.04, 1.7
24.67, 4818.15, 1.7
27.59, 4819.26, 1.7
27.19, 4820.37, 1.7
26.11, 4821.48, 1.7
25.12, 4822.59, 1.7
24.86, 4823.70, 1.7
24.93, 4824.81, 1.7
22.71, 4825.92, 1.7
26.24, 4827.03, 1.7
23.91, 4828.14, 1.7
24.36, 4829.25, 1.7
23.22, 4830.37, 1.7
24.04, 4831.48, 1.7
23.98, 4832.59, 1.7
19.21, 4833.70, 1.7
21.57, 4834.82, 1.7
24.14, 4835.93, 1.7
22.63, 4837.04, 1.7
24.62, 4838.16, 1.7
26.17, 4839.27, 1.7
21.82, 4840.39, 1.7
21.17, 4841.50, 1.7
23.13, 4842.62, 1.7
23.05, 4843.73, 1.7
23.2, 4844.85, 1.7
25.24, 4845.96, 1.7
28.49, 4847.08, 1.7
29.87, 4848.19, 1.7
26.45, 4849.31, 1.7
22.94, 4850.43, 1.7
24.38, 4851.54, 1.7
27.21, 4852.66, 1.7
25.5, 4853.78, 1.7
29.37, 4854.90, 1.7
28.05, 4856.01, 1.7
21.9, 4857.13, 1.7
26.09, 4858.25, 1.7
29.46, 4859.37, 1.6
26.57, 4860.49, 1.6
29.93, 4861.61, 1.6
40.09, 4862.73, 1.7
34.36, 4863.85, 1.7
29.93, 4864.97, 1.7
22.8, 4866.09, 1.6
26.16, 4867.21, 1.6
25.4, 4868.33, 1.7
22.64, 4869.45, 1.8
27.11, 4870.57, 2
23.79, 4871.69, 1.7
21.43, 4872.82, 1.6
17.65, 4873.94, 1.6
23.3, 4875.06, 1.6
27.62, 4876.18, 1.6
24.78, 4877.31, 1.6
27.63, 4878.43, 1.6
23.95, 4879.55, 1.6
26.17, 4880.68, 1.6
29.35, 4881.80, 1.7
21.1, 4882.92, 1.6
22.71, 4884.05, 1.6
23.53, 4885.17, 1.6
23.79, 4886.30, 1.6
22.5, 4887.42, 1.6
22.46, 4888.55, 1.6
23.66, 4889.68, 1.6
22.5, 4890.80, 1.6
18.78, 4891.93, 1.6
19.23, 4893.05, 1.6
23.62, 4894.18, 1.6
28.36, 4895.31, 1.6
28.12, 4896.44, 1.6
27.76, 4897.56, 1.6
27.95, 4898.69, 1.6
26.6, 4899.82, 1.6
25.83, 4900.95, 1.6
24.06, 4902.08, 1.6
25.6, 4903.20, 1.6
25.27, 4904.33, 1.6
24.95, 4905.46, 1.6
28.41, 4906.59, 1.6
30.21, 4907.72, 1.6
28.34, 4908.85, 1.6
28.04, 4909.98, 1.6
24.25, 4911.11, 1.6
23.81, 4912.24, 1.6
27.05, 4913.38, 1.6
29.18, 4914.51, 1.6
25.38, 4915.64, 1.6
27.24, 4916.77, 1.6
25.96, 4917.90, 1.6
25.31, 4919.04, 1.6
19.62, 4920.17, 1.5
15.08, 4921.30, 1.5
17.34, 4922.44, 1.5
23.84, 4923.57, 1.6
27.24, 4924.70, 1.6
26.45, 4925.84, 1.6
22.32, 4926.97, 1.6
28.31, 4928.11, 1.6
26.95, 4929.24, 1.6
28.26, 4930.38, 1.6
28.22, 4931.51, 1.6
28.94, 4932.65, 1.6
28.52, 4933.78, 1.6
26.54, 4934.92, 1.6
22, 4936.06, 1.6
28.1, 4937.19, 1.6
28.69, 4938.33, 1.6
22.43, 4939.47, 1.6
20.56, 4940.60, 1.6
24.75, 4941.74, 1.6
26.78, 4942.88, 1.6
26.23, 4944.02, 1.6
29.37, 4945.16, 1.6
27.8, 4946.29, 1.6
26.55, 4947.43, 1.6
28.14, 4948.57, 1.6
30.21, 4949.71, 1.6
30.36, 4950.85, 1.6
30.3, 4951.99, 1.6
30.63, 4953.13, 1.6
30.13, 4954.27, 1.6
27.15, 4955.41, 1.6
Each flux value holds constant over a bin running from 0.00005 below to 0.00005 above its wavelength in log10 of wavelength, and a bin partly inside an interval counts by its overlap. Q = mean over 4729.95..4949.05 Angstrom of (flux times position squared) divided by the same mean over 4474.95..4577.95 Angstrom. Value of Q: 1.27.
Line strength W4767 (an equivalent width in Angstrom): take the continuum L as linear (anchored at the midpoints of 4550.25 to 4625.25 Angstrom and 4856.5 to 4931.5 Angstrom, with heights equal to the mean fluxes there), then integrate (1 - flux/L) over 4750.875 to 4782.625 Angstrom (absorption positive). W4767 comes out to 3.3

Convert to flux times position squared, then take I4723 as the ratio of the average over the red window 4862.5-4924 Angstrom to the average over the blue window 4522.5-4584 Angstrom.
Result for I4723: 1.3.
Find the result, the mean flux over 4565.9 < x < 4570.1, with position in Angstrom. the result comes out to 26.6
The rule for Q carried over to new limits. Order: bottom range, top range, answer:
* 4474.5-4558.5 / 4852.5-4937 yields 1.43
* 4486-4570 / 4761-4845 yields 1.18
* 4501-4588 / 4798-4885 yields 1.26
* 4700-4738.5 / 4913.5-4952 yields 1.12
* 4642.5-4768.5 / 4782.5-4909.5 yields 1.05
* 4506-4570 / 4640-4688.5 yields 1.21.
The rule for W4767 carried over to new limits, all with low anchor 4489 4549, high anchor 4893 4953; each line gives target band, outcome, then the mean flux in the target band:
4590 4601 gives -1.5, 24.7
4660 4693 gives -4.0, 25.6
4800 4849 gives 1.2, 24.2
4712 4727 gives -2.4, 27.2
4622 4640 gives -3.6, 26.7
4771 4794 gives 2.5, 21.7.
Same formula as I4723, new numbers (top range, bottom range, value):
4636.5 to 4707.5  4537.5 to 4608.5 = 1.11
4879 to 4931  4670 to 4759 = 1.07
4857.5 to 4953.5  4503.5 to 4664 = 1.23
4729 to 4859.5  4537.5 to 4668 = 1.04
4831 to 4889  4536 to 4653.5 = 1.15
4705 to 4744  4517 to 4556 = 1.32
